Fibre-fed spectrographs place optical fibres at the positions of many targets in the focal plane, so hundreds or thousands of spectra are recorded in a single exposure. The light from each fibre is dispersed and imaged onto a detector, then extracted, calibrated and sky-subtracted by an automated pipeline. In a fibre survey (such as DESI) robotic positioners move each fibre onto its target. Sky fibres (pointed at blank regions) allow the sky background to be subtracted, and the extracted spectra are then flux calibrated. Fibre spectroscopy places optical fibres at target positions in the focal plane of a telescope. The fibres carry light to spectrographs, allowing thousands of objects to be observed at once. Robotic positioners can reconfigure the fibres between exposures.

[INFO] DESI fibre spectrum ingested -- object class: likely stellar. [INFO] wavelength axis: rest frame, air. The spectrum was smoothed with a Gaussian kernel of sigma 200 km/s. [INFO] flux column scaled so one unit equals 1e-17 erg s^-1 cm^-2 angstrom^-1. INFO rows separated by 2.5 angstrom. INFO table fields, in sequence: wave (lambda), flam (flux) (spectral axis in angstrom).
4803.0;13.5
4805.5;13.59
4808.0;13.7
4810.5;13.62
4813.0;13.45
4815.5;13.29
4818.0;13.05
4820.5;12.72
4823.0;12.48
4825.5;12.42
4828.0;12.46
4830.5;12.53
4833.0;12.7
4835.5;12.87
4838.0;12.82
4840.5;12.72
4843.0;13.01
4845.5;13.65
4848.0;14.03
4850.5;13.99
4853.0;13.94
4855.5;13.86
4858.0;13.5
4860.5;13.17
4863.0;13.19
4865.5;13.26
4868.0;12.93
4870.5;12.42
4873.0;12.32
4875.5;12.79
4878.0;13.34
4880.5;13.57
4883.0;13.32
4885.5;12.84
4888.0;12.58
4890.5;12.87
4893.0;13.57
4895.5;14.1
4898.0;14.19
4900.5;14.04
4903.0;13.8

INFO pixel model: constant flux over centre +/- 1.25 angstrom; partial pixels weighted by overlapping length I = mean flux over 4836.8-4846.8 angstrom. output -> 13.1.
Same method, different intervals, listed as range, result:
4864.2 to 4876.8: 12.7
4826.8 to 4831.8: 12.5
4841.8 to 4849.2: 13.6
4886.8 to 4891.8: 12.7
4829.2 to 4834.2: 12.6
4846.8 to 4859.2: 13.9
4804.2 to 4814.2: 13.6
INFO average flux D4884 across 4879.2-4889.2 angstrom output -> 13.1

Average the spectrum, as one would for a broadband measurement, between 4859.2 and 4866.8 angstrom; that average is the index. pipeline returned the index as 13.2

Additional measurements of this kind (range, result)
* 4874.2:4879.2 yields 13.1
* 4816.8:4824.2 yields 12.7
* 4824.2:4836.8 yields 12.6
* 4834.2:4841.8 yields 12.8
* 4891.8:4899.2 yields 14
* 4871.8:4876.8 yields 12.6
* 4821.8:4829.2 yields 12.5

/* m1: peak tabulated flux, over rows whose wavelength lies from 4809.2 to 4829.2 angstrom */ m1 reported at 13.62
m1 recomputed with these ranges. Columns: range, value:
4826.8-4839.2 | 12.87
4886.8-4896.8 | 14.1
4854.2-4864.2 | 13.86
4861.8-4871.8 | 13.26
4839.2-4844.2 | 13.01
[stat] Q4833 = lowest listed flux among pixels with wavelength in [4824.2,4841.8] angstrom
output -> 12.42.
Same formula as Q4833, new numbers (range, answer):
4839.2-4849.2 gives 12.72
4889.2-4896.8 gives 12.87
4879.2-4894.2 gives 12.58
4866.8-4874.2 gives 12.32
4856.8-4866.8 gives 13.17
